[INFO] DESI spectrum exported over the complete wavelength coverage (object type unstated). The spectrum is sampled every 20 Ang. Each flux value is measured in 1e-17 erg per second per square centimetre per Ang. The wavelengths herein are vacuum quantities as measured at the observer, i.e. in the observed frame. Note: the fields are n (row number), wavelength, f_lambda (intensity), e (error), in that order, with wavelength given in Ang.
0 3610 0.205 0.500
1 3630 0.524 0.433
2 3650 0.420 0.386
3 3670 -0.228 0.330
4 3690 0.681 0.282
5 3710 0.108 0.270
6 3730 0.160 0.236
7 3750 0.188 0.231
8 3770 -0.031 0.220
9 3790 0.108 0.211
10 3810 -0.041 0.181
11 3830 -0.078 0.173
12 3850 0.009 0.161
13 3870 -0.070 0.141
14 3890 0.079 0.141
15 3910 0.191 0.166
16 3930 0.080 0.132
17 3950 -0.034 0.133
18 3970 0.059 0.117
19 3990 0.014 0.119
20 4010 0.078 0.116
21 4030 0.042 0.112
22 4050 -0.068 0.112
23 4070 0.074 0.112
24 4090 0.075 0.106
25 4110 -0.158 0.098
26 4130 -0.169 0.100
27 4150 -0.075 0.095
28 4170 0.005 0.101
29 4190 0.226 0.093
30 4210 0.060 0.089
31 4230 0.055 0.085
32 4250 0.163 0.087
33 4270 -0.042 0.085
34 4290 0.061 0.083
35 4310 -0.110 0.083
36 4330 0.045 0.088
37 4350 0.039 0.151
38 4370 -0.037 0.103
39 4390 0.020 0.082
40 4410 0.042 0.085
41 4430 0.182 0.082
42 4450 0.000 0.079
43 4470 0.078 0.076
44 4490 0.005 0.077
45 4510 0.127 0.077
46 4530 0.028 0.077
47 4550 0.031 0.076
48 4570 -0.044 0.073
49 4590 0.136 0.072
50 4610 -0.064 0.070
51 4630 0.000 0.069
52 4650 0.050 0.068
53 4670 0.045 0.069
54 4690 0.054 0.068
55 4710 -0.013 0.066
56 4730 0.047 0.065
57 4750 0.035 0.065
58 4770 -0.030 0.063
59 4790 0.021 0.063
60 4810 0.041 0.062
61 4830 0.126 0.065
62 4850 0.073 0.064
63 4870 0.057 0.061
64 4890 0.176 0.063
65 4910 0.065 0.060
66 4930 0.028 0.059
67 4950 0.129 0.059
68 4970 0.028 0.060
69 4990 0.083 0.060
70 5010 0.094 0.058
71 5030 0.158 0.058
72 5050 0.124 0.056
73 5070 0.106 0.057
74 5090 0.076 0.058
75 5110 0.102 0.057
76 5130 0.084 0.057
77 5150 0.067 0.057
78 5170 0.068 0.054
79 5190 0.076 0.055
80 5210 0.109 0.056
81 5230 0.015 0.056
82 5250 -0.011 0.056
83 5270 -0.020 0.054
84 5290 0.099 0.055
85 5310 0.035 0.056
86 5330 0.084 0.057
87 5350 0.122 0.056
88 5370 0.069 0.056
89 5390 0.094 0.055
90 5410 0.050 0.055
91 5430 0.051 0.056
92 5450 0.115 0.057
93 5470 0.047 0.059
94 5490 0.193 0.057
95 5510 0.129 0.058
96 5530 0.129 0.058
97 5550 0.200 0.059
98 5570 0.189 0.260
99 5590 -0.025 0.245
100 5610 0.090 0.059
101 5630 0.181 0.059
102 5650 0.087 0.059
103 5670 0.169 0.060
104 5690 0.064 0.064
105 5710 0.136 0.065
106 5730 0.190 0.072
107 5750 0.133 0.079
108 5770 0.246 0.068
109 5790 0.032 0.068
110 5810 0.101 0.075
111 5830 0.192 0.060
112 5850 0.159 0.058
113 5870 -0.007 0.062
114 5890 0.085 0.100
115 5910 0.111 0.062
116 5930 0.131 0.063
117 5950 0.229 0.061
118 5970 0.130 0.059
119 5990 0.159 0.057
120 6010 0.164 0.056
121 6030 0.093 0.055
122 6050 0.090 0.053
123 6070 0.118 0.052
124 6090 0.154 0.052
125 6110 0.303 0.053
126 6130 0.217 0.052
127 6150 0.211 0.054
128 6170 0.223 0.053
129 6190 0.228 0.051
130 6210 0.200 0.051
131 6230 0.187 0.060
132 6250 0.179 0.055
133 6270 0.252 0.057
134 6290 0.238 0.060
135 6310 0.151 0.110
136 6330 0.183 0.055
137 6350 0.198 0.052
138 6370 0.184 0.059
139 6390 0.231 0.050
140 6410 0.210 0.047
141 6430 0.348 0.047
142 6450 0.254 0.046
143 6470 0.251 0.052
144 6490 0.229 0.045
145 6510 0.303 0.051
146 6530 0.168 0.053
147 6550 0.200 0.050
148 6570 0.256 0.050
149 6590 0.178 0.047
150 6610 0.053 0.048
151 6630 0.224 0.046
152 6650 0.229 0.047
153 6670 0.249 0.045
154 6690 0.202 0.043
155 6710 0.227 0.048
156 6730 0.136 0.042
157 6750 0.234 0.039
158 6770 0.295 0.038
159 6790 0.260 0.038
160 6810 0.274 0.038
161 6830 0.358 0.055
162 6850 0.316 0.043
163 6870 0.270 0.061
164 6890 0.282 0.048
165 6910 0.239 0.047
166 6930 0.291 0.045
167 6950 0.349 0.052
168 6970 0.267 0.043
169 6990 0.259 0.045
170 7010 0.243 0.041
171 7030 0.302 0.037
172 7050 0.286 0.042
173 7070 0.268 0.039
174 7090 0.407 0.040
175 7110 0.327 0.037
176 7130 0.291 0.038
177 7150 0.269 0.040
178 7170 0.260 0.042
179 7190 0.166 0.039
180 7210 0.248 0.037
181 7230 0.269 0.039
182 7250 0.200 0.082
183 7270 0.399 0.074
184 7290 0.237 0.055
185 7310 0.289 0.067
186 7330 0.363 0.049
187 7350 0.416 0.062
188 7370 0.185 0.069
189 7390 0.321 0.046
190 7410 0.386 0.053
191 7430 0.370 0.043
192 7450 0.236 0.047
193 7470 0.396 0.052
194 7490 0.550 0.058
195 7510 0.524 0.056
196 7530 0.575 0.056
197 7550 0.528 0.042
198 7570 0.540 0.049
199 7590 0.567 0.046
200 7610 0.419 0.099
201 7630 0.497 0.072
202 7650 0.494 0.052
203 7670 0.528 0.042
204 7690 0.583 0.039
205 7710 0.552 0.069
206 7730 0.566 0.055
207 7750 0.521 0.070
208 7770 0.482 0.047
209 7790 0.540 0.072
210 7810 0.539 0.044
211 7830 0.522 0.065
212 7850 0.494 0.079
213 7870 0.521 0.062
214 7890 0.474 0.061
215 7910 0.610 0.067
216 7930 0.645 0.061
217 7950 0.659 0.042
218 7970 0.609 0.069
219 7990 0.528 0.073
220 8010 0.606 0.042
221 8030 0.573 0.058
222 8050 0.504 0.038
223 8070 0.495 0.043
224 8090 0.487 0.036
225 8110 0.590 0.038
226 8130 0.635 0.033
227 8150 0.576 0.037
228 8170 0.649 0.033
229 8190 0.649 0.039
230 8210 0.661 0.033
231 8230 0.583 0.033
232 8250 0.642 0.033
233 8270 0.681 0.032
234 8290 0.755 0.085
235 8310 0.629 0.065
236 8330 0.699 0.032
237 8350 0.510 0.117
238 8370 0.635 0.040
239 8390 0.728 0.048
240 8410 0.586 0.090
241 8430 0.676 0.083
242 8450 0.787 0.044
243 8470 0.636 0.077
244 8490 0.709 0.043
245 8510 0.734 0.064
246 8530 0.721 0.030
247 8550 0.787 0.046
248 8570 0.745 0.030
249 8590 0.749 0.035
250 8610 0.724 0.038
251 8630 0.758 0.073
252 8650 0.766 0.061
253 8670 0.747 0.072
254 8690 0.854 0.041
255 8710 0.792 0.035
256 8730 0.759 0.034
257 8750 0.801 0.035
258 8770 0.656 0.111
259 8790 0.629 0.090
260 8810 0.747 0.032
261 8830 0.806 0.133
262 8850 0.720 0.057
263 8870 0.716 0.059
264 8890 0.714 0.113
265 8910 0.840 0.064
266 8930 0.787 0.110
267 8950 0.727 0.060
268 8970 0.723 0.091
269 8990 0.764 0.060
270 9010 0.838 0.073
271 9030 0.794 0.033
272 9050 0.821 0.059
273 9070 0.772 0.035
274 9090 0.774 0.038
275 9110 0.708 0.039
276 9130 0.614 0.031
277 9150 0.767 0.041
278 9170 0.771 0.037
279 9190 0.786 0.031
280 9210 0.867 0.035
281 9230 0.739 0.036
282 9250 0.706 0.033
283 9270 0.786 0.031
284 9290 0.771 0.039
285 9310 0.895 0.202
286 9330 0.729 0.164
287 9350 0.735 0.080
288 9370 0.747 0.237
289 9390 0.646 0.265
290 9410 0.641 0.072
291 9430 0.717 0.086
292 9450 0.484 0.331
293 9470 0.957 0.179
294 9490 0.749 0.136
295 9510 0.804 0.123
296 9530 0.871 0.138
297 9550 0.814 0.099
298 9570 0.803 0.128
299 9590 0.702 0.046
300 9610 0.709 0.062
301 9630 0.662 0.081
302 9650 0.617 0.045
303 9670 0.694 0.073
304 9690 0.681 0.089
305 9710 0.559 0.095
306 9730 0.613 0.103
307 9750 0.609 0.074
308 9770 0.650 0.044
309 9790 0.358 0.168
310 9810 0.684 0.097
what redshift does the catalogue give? 0.88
